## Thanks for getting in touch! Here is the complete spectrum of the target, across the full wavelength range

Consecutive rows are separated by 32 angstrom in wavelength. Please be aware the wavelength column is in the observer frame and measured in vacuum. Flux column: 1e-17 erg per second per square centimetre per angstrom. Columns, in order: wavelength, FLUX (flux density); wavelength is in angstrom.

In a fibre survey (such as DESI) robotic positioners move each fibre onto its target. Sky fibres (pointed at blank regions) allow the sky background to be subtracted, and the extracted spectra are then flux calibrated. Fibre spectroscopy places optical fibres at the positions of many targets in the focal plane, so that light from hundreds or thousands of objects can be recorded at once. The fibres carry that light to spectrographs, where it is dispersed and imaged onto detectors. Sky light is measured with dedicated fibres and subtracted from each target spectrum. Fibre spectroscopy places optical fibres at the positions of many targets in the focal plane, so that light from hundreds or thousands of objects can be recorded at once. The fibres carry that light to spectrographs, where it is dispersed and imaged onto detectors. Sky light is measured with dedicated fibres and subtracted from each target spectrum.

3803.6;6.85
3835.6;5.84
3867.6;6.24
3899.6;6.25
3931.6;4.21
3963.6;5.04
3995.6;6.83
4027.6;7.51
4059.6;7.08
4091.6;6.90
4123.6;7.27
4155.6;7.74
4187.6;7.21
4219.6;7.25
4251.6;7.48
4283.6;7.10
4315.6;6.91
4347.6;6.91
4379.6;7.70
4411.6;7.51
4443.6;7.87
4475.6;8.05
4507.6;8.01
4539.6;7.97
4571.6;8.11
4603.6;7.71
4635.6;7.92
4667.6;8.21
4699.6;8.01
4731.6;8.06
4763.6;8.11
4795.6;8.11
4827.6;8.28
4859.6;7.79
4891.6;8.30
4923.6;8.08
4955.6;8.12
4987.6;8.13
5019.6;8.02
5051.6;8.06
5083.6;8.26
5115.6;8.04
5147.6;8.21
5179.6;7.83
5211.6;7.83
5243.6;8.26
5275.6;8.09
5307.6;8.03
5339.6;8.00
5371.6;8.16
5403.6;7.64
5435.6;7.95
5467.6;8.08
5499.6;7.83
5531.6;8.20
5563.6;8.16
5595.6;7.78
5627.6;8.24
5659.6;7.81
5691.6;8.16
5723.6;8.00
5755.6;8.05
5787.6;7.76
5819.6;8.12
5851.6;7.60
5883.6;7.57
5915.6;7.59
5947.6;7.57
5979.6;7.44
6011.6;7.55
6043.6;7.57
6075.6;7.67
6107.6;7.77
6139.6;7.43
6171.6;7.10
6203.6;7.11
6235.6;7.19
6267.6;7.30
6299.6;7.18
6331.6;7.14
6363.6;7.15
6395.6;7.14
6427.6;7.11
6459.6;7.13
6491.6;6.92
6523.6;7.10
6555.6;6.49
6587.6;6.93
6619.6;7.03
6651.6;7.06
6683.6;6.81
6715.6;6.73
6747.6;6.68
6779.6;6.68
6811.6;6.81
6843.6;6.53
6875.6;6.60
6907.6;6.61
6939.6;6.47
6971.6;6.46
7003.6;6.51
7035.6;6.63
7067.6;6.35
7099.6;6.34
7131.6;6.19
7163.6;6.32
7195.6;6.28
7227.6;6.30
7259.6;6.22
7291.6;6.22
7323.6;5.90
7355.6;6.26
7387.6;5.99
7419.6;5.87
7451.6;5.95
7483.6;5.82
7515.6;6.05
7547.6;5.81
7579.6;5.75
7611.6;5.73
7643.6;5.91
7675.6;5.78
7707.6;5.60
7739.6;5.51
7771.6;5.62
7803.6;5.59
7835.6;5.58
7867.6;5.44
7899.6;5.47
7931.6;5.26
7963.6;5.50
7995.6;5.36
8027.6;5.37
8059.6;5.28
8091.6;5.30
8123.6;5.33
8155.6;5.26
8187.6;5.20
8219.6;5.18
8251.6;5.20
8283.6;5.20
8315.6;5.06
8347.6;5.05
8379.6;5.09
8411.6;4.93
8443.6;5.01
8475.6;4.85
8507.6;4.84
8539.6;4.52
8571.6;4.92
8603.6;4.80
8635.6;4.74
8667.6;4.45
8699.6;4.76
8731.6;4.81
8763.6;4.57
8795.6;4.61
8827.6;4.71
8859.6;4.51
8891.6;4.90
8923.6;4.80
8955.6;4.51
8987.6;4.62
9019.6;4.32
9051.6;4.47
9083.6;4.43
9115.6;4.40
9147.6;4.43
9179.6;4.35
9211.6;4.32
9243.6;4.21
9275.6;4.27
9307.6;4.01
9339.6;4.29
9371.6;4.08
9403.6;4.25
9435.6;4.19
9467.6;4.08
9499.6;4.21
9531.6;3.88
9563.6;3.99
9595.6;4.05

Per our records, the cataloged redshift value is 0.000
